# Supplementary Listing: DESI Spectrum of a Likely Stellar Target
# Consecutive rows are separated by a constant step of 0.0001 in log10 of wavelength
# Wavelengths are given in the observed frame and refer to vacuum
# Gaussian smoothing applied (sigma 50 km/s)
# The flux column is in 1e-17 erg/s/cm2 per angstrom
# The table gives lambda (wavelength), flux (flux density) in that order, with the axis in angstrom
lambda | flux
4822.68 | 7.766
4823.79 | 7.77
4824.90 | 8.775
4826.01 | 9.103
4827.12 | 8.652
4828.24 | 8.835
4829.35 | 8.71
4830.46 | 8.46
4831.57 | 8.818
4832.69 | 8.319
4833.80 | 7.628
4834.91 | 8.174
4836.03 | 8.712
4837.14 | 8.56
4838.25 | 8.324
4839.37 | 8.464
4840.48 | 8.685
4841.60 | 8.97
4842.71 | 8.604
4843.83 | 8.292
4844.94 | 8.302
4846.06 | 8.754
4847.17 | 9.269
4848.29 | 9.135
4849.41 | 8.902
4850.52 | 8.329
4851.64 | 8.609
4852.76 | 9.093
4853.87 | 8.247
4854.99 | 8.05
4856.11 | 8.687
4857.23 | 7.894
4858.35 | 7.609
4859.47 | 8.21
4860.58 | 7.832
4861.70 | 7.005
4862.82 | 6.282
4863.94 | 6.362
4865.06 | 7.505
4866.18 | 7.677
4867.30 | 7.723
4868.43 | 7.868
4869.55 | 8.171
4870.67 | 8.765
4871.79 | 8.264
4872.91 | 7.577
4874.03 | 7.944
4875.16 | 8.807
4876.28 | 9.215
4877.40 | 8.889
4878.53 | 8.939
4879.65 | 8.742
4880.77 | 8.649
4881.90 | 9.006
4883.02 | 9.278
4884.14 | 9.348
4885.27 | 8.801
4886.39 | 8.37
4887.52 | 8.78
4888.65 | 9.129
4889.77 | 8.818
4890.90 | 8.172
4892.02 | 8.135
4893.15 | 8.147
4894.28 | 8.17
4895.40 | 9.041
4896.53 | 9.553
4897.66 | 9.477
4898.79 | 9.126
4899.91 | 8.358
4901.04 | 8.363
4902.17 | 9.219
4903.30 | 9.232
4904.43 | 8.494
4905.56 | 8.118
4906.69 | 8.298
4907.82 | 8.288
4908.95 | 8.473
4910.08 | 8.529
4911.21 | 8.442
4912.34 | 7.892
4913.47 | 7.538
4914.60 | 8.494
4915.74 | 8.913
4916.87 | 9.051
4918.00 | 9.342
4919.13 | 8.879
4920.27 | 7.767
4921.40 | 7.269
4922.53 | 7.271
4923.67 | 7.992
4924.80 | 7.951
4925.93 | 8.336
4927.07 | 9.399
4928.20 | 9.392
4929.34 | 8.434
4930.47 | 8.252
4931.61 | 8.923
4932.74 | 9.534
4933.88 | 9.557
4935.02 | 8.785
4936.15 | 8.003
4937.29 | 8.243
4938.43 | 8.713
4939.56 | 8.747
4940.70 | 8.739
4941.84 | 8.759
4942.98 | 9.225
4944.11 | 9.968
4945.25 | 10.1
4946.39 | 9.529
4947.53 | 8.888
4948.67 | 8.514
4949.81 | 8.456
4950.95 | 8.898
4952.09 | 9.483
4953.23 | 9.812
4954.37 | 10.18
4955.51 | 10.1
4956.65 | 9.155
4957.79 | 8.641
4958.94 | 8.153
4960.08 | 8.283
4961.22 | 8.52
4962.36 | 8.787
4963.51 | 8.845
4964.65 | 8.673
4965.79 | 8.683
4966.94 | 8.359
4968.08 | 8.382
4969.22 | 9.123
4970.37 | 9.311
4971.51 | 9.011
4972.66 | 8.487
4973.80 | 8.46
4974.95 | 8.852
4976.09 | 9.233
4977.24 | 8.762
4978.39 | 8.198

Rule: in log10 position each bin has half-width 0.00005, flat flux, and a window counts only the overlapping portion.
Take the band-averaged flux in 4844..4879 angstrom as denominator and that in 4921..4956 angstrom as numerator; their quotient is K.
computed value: 1.09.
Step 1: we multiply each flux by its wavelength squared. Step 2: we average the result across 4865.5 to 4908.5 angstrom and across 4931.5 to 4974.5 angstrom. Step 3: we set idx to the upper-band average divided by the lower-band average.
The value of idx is 1.07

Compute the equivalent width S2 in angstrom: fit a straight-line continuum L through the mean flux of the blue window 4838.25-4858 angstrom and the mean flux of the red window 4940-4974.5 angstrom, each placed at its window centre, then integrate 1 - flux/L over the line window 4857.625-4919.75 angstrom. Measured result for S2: 2.2 angstrom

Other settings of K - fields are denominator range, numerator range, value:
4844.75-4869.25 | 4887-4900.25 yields 1.09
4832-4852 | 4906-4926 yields 0.97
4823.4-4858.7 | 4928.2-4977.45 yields 1.05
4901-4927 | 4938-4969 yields 1.07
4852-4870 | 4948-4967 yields 1.15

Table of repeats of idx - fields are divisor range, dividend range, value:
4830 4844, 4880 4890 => 1.07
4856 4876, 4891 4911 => 1.12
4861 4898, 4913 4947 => 1.06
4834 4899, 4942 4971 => 1.11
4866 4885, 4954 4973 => 1.07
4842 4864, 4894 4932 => 1.06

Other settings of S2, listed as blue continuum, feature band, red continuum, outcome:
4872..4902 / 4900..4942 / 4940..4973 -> 1.59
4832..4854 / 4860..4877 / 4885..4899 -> 1.67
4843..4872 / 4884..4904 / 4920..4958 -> -0.78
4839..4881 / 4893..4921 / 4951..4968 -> -0.05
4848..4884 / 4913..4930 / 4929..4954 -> 0.75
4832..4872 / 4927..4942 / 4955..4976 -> -0.32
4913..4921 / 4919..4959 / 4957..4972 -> -1.08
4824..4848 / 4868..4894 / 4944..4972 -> 0.43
